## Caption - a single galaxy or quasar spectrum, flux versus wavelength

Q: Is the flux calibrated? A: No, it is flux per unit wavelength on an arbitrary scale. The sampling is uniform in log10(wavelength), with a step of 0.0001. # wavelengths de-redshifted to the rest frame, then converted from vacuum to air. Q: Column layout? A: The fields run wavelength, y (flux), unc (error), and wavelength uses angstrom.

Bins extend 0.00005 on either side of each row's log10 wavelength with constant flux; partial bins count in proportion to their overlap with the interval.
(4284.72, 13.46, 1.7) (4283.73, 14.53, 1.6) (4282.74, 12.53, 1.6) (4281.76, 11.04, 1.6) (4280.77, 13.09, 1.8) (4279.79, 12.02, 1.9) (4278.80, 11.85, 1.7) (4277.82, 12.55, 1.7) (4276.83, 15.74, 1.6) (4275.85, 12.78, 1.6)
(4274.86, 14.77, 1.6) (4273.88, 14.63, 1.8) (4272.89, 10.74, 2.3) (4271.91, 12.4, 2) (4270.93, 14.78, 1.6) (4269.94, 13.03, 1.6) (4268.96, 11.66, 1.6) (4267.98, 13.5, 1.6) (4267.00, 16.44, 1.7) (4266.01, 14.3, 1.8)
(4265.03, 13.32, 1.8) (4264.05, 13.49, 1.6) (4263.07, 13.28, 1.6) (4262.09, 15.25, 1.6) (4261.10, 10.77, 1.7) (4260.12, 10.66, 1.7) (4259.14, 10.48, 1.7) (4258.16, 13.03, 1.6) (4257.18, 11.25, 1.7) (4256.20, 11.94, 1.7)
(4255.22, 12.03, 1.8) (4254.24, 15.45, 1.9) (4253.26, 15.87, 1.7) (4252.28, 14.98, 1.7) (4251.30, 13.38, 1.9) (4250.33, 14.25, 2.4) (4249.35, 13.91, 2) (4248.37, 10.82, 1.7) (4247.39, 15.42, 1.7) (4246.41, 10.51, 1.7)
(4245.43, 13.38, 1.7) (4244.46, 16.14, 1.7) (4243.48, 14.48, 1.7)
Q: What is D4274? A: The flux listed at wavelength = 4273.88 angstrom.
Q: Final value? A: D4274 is 14.63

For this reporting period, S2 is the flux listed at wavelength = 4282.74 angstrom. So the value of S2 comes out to 12.53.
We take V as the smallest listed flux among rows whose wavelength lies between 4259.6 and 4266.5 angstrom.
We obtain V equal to 10.66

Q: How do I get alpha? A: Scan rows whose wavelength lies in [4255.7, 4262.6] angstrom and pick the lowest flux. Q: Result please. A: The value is 10.48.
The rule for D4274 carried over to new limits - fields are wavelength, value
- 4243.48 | 14.48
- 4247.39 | 15.42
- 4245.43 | 13.38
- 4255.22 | 12.03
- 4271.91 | 12.4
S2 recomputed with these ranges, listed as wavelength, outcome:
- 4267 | 16.44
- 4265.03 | 13.32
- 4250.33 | 14.25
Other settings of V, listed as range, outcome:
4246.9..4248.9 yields 10.82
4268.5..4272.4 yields 11.66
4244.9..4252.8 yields 10.51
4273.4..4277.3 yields 12.78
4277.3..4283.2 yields 11.04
